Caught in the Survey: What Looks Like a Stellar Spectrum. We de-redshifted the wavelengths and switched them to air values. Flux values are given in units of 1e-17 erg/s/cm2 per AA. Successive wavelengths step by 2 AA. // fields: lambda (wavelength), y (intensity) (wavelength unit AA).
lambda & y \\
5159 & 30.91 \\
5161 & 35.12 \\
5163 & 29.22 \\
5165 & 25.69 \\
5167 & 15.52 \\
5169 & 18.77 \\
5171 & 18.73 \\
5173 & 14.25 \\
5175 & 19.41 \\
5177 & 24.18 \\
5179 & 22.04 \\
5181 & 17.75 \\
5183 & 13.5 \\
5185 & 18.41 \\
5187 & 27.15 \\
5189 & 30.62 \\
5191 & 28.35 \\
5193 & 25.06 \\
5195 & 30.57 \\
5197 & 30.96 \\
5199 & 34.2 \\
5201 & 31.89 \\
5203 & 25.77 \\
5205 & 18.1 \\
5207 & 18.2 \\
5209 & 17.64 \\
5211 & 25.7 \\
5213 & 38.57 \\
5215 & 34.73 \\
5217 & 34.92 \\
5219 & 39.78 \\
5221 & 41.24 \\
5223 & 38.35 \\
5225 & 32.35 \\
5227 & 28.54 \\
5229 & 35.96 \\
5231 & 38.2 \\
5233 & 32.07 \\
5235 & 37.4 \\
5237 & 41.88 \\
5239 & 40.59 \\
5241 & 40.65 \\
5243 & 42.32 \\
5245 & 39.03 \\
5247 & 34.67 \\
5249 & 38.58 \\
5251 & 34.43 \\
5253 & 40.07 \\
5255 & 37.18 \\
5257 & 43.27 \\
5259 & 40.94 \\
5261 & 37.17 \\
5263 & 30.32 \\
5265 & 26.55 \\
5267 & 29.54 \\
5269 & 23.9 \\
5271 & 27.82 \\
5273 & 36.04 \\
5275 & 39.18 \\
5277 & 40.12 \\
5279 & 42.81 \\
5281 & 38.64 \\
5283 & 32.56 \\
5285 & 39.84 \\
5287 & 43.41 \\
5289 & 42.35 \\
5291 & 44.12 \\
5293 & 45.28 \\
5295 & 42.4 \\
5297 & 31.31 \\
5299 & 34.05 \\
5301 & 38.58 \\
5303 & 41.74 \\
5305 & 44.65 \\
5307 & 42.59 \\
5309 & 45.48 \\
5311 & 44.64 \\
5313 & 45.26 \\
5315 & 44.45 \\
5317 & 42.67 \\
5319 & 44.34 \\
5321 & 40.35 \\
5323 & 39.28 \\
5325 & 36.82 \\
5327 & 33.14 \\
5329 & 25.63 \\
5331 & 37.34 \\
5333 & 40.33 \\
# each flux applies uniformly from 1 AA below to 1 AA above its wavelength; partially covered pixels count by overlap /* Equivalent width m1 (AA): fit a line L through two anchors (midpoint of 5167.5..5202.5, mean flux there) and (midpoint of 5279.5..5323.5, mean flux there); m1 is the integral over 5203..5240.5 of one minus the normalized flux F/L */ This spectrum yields -4.35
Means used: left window 23.8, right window 41.3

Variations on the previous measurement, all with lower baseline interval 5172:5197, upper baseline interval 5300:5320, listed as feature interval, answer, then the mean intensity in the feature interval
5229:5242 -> -2.9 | 38.3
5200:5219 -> -0.6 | 27.9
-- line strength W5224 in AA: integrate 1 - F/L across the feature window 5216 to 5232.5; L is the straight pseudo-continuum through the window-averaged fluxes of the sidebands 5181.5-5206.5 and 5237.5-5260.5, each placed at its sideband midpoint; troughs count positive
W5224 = -1.4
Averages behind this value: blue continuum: 25.9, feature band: 36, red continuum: 39.3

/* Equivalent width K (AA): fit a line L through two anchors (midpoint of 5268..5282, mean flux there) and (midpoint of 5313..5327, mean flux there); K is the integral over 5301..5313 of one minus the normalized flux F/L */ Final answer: -1.2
